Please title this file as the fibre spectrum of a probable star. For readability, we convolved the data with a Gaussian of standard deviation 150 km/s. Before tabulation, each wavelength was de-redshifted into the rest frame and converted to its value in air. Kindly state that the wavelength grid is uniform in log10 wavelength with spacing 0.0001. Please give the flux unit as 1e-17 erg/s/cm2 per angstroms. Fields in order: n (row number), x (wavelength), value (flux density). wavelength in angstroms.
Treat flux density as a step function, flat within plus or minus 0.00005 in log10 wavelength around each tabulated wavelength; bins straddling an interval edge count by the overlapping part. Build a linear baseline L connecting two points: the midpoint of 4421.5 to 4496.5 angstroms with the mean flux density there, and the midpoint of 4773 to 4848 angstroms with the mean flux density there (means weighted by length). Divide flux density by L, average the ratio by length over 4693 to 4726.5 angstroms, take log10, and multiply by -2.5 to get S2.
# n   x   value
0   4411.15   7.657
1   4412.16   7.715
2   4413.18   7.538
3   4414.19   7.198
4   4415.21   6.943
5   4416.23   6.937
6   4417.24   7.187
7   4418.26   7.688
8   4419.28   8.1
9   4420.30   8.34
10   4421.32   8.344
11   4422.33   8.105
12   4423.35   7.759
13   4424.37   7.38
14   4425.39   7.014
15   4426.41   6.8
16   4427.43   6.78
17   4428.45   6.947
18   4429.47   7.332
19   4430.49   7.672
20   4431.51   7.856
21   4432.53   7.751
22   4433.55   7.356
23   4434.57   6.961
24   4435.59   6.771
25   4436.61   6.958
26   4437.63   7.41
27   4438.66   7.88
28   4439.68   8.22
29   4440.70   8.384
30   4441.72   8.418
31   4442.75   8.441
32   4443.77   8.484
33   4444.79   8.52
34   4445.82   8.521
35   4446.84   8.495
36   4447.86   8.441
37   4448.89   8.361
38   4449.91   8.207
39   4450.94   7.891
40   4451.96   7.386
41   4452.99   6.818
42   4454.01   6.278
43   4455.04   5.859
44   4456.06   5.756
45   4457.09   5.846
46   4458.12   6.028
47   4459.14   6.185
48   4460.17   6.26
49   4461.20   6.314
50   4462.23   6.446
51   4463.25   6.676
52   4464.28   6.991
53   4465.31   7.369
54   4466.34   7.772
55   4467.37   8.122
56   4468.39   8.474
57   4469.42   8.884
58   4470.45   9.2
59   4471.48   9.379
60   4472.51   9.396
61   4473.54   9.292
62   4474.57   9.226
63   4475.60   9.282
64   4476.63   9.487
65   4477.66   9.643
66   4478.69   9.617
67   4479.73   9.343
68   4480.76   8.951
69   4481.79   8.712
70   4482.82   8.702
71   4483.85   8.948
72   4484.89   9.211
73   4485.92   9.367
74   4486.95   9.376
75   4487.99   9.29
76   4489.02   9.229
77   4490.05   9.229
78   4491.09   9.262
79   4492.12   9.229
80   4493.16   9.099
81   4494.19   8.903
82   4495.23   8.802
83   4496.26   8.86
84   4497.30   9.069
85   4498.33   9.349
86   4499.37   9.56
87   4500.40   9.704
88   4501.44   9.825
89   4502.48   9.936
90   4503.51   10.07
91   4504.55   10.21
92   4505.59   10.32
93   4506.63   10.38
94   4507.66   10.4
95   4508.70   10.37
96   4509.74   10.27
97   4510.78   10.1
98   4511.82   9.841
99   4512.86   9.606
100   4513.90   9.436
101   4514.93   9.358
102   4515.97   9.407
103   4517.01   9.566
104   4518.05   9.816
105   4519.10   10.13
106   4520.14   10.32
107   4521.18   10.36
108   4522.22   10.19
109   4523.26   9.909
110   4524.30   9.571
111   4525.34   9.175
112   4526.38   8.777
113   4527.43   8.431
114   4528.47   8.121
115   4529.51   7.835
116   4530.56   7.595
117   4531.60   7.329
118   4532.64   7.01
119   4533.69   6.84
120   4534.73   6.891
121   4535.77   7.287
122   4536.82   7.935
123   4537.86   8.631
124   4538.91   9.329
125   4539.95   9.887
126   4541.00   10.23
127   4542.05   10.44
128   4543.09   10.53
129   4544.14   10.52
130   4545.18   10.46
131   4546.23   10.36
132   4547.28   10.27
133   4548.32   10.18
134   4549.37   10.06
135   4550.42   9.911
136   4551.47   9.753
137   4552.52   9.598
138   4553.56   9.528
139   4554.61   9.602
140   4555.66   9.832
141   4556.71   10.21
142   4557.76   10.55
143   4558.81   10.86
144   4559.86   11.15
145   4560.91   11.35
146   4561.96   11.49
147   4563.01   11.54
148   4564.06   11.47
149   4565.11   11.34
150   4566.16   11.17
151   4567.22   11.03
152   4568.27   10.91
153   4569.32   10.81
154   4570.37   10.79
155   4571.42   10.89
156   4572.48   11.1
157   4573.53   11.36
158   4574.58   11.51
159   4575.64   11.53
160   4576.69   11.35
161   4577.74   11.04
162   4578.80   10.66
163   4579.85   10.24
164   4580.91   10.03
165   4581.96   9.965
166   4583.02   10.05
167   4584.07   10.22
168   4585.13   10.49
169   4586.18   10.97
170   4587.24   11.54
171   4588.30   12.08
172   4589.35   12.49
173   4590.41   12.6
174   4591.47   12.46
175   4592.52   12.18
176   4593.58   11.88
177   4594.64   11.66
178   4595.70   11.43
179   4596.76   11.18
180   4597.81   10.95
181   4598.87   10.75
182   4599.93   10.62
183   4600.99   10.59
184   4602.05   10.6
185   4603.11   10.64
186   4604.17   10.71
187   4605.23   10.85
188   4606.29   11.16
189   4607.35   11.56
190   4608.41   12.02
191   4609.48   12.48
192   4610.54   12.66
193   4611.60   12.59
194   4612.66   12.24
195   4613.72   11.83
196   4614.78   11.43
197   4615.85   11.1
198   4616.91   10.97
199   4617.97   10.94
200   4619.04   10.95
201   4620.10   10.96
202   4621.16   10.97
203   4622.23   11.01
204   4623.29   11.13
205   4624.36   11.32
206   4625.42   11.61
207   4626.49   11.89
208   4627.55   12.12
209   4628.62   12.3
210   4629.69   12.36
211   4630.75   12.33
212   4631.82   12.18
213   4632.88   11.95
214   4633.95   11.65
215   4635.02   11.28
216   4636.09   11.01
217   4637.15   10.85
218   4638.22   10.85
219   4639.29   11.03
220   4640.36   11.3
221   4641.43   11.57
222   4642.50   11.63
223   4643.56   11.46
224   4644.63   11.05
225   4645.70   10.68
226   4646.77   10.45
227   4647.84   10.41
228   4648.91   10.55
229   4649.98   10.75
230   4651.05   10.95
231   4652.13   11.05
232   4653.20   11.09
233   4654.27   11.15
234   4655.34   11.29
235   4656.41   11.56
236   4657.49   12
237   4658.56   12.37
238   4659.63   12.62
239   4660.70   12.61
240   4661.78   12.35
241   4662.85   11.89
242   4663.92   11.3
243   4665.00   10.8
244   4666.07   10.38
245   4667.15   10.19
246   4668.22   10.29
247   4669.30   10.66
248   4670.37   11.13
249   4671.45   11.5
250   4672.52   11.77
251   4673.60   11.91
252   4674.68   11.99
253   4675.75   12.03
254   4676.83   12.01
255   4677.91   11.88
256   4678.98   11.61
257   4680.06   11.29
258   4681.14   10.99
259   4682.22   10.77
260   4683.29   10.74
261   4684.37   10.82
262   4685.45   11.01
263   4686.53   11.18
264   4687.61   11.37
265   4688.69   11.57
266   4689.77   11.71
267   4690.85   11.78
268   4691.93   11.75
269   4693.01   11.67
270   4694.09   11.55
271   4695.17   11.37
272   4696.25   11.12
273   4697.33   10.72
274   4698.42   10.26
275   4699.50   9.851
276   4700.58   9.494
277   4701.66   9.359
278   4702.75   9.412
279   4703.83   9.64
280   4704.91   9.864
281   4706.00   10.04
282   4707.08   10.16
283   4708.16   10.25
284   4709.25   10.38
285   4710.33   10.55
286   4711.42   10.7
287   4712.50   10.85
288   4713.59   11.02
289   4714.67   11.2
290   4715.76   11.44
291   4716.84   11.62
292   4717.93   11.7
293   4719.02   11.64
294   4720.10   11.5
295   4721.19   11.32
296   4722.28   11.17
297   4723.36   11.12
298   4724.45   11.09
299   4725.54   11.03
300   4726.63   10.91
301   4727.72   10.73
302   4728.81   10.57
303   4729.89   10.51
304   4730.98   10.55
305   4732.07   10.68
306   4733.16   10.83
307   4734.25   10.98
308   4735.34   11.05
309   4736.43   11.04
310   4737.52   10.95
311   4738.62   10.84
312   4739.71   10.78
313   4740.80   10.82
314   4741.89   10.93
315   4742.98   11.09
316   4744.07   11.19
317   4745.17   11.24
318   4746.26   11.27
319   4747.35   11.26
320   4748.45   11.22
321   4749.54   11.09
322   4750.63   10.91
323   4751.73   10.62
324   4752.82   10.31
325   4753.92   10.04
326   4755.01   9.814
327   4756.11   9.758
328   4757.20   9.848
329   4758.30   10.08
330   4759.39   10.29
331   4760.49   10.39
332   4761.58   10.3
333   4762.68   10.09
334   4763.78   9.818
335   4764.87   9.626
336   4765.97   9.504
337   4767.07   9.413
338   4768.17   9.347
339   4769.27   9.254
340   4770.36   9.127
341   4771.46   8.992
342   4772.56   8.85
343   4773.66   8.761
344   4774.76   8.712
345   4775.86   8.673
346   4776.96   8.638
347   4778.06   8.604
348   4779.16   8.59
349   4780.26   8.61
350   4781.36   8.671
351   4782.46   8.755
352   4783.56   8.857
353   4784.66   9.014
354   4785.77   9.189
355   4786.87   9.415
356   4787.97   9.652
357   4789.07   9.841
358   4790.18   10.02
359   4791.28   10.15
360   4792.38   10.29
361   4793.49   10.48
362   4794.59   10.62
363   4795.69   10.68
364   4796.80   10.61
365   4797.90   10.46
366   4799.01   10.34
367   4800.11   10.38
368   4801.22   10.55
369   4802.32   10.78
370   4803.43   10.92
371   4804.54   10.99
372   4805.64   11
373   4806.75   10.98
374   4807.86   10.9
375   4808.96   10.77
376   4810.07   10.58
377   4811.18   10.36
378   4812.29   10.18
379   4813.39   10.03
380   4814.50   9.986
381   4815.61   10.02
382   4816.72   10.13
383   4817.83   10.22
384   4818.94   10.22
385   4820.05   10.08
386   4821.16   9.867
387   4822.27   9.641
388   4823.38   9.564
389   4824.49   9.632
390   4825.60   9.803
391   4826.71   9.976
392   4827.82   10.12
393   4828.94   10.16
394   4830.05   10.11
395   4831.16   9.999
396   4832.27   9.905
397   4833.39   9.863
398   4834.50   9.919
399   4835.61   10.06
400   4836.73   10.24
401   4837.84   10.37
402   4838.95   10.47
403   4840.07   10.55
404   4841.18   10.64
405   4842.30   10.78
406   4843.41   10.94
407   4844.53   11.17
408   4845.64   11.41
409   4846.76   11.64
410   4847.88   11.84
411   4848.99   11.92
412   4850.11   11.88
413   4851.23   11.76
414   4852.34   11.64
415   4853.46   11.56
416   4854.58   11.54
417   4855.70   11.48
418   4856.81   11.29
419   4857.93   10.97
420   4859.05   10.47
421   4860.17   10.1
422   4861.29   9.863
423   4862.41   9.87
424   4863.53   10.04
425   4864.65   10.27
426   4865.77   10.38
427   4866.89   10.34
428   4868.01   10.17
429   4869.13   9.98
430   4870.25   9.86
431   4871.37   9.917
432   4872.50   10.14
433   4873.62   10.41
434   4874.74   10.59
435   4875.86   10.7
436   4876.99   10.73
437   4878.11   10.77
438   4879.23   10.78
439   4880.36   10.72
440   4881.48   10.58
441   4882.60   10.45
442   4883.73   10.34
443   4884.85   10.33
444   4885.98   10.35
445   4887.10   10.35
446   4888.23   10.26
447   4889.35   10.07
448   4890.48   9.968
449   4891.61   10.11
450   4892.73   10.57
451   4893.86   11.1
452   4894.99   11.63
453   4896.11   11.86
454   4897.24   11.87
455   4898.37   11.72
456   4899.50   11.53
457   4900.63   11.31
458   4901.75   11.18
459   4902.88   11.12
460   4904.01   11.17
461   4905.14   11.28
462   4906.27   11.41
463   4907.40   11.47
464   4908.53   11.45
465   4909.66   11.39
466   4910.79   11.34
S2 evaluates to -0.13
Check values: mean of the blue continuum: 8.05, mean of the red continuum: 10.1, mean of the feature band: 10.7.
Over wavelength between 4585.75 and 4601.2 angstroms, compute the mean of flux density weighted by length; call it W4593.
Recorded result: 11.6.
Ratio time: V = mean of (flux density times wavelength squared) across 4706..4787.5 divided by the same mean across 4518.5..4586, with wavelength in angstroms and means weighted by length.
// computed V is 1.12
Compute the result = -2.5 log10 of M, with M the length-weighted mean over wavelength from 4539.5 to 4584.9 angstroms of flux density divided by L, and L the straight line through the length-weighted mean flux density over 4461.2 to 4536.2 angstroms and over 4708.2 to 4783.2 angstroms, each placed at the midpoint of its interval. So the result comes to -0.13 mag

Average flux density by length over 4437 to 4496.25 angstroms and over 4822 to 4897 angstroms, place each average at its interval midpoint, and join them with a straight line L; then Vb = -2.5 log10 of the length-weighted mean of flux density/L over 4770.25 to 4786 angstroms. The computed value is 0.15 mag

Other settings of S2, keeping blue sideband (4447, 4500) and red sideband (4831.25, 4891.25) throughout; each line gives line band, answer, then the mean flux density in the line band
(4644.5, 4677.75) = -0.199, 11.3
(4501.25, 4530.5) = -0.132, 9.67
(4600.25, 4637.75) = -0.244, 11.5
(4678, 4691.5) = -0.178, 11.3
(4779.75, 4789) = 0.123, 9.07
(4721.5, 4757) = -0.098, 10.8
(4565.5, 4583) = -0.217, 10.9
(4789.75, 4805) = -0.030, 10.5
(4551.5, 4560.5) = -0.156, 10.2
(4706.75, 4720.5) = -0.134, 11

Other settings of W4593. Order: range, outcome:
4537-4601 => 10.8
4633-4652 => 11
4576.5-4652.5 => 11.3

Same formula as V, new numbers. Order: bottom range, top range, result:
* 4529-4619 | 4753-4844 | 1.03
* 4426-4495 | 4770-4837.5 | 1.42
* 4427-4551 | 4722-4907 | 1.38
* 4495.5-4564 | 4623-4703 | 1.24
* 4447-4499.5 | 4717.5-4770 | 1.44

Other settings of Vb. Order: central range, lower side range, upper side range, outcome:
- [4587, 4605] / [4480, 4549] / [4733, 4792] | -0.20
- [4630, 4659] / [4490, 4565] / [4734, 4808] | -0.15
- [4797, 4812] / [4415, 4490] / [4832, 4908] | -0.04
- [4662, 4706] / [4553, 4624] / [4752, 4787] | -0.08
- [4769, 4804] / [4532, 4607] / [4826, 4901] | 0.11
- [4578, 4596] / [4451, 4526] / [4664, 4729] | -0.14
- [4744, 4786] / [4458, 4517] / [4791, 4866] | 0.06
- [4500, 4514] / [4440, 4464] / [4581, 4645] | -0.16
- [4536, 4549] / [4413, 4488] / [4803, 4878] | -0.16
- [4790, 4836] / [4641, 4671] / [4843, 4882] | 0.06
